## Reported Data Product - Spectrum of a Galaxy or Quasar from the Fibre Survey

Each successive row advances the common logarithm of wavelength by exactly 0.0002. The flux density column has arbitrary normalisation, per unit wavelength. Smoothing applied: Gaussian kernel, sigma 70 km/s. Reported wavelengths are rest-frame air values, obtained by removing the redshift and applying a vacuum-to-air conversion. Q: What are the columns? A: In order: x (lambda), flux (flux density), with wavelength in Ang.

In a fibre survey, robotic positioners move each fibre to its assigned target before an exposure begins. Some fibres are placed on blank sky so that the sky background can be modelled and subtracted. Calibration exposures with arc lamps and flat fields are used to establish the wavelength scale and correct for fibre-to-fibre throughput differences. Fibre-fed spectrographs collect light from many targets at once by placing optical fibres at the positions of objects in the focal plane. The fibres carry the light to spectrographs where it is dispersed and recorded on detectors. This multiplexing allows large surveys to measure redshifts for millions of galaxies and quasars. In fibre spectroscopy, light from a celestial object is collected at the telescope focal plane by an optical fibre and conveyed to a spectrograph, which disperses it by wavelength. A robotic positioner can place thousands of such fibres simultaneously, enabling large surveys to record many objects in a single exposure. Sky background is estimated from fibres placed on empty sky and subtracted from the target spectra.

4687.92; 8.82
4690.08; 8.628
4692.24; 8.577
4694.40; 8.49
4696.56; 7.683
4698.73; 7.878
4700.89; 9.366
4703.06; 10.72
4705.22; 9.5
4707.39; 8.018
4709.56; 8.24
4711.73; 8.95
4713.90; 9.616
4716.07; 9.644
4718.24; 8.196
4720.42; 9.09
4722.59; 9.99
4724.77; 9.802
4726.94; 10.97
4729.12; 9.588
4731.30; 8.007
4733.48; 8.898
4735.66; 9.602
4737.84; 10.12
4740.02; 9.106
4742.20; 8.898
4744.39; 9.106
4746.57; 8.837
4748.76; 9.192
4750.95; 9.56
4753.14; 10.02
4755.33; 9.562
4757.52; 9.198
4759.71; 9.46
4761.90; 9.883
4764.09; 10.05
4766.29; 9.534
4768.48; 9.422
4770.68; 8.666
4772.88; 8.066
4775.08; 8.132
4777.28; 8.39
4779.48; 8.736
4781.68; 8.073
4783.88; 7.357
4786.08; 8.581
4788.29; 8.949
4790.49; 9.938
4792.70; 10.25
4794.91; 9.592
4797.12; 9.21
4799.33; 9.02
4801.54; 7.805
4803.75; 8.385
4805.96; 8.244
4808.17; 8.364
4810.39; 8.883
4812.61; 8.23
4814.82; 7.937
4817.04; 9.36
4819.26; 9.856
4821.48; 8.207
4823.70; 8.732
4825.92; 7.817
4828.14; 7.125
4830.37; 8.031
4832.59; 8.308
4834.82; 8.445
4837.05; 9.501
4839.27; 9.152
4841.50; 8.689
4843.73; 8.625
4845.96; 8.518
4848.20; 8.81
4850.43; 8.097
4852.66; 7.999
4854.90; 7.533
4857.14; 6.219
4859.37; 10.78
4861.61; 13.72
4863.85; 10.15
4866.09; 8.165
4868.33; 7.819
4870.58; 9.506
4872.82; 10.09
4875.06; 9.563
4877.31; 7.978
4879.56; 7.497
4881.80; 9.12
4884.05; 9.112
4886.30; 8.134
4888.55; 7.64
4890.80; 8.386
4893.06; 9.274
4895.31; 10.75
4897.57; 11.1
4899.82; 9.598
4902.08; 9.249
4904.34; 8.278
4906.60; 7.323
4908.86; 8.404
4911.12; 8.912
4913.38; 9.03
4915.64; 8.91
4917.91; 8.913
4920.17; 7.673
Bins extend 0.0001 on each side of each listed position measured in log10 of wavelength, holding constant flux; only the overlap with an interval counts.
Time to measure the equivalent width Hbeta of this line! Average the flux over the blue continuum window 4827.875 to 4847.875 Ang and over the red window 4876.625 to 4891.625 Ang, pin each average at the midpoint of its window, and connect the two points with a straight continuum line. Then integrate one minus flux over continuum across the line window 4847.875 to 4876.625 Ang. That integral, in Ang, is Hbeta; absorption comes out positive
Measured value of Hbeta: -2.4 Ang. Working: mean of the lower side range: 8.56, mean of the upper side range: 8.28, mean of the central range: 9.1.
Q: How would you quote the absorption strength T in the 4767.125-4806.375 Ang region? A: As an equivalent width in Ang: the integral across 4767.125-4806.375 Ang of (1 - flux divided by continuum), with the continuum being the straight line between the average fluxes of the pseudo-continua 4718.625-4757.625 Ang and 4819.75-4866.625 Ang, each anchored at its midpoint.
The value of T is 1.5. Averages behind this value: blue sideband 9.4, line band 8.73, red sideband 8.72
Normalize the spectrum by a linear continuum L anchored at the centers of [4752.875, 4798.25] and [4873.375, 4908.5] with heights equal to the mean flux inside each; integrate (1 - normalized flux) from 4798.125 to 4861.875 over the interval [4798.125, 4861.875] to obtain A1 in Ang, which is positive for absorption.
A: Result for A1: 2.9 Ang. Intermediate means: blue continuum 9.08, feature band 8.57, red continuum 8.88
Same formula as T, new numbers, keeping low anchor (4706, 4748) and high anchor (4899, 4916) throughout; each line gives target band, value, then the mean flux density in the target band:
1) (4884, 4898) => -0.6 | 9.11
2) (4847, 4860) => 1.0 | 8.14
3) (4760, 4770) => -0.6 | 9.66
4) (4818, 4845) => 1.1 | 8.55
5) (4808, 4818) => 0.4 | 8.56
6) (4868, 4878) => -0.4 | 9.12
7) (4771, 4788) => 1.5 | 8.25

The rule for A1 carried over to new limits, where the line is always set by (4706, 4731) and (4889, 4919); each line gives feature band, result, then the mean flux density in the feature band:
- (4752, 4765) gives -0.69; 9.69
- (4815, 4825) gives 0.25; 8.91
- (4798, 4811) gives 1.01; 8.45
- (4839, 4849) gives 0.43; 8.72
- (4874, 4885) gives 0.53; 8.64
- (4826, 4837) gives 1.22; 8.11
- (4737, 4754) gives -0.22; 9.33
